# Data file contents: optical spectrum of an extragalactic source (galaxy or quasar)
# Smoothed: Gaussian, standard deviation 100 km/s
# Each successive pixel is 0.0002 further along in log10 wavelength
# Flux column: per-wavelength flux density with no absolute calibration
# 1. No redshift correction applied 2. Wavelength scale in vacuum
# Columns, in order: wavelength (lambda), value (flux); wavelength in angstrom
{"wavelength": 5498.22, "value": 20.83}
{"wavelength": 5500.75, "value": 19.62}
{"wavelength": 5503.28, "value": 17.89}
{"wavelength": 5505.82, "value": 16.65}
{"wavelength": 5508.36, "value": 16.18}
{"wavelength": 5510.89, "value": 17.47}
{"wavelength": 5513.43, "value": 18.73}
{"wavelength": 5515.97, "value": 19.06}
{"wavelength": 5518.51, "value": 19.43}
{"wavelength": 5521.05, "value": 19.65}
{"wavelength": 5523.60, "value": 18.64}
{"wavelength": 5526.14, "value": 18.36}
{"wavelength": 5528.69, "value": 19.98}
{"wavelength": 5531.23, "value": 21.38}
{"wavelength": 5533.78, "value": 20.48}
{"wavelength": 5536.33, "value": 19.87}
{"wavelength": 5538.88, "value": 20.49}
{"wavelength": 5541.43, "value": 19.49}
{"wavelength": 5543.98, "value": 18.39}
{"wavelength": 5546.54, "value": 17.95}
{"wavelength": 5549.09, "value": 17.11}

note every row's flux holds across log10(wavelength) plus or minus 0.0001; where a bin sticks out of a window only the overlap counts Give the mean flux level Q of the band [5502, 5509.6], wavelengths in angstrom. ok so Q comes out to 16.9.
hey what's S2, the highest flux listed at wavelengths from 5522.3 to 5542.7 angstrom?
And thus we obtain 21.38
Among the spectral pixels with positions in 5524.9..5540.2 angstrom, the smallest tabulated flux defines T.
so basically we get 18.36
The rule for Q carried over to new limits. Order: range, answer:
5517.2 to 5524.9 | 19.2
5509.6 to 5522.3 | 18.9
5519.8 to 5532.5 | 19.6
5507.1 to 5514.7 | 17.5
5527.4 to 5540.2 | 20.4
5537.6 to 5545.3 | 19.4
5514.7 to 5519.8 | 19.3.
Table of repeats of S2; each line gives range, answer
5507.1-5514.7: 18.73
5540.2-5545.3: 19.49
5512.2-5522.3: 19.65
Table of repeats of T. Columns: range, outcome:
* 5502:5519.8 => 16.18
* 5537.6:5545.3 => 18.39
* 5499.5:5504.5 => 17.89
